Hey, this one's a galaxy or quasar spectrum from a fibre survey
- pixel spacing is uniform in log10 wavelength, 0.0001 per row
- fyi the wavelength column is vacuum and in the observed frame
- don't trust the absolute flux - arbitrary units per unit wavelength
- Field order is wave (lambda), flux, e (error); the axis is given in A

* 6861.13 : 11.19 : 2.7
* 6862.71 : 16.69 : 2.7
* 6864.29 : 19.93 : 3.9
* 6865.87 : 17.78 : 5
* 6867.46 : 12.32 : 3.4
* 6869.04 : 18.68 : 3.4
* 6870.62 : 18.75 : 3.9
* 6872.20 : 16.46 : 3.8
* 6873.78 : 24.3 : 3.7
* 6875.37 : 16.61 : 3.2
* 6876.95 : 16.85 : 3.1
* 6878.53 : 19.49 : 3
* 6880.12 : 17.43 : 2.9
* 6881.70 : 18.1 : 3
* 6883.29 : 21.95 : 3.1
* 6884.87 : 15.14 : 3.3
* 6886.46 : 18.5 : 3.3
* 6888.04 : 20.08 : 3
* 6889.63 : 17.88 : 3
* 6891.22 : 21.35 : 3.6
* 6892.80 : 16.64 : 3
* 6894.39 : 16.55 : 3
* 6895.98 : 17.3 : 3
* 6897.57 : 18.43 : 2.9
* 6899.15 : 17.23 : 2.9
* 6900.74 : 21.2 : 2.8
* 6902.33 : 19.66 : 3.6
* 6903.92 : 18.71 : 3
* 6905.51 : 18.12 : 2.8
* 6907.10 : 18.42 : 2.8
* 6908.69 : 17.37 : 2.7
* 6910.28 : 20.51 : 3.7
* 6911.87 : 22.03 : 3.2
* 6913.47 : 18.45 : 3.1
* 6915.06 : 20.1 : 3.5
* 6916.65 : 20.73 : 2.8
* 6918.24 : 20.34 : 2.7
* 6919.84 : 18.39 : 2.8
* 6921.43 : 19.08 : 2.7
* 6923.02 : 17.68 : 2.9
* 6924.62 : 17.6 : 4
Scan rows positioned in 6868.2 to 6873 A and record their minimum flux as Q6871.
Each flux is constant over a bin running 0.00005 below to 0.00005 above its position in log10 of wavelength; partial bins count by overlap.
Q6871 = 16.46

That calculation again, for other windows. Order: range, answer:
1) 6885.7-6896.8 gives 16.55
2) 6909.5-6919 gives 18.45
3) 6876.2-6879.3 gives 16.85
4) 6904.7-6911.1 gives 17.37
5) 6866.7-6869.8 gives 12.32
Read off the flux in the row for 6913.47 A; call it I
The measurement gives 18.45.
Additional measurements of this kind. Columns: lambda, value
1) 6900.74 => 21.2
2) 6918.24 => 20.34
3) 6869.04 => 18.68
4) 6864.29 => 19.93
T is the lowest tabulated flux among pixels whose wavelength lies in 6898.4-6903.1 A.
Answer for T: 17.23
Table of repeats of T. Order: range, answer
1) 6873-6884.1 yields 16.61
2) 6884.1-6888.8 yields 15.14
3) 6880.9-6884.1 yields 18.1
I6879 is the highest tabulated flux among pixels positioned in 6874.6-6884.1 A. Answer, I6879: 21.95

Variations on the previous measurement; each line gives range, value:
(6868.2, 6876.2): 24.3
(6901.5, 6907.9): 19.66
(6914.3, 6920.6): 20.73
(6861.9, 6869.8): 19.93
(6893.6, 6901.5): 21.2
